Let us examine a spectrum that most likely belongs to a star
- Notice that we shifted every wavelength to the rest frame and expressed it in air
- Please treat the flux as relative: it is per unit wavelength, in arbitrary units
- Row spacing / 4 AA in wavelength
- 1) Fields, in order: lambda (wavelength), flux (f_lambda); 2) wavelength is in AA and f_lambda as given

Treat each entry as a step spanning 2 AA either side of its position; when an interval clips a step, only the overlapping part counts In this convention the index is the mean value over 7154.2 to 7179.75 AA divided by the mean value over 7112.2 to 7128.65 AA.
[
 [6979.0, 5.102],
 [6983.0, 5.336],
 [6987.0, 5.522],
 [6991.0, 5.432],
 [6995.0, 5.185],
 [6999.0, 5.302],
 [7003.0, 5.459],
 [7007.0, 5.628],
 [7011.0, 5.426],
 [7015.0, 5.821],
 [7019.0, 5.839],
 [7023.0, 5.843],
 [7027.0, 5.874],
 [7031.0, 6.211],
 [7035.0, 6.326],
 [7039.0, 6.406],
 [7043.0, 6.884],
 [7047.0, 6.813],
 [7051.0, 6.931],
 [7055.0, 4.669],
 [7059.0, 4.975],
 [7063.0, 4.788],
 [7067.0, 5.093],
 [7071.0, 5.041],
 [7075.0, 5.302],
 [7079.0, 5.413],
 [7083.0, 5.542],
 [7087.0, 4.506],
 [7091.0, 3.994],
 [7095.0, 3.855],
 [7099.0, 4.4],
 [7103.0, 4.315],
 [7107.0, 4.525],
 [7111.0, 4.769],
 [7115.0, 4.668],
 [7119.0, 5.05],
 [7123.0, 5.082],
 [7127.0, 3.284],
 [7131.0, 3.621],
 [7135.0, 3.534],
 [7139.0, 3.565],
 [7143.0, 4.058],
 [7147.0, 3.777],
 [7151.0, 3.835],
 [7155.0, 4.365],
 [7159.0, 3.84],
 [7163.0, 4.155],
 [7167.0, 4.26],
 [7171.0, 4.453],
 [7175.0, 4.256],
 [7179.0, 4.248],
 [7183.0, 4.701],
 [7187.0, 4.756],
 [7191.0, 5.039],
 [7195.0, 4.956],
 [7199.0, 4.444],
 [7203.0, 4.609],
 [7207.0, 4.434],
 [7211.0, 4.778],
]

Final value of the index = 0.9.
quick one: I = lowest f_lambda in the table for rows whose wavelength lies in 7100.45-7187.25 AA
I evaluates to 3.284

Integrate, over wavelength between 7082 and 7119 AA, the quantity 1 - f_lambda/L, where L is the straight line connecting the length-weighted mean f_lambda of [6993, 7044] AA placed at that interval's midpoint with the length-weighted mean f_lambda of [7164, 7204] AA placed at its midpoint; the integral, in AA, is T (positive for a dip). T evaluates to 4.9 AA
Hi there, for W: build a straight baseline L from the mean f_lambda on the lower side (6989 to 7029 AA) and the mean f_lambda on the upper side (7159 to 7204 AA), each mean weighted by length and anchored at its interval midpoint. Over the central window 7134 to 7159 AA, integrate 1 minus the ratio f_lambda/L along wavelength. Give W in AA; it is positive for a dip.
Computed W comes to 4.51 AA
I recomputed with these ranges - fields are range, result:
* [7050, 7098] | 3.855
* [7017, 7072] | 4.669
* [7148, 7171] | 3.835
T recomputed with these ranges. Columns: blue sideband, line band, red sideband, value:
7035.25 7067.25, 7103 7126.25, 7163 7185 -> 1.8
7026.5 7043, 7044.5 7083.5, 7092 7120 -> 0.6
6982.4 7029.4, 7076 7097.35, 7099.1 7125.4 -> 1.0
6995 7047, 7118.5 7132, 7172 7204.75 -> 2.4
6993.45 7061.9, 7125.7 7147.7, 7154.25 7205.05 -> 5.5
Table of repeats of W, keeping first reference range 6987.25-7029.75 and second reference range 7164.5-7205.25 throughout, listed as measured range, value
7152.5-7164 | 1.50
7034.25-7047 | -2.83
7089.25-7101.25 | 2.35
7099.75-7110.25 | 1.19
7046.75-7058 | -1.25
